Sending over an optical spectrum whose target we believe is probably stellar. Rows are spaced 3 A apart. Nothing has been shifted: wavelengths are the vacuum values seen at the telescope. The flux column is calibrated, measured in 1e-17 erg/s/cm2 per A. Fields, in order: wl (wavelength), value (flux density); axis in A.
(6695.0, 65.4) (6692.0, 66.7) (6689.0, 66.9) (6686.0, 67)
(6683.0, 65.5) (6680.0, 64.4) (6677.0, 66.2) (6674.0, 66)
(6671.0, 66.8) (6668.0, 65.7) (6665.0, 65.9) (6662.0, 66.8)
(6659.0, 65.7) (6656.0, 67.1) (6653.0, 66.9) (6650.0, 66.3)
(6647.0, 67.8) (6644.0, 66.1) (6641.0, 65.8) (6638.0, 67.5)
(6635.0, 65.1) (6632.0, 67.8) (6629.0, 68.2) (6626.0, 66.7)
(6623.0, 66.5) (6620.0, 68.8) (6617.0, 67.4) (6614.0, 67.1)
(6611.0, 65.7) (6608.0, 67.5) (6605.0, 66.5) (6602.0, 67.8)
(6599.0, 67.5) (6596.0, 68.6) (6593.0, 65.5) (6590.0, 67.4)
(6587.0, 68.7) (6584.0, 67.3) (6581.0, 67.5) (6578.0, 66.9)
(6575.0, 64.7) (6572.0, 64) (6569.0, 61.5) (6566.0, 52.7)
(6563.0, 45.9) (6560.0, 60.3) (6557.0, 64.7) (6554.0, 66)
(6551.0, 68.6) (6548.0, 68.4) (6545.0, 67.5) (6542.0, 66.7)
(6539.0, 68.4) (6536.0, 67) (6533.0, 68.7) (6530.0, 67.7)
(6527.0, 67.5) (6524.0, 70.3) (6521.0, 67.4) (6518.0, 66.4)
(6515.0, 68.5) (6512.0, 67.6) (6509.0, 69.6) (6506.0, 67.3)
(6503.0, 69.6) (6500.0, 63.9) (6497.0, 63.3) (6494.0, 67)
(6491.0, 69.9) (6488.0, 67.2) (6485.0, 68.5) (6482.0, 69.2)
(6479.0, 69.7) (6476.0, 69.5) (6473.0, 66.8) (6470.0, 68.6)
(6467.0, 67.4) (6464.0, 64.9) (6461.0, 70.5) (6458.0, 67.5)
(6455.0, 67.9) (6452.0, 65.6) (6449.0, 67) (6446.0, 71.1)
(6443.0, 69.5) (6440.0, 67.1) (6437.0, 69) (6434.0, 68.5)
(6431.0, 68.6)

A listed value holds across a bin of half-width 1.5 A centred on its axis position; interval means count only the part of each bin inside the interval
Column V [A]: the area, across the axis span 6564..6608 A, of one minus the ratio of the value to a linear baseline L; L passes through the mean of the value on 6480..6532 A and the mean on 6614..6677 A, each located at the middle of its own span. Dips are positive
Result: 1.2 A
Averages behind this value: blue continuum 67.7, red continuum 66.7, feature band 65.3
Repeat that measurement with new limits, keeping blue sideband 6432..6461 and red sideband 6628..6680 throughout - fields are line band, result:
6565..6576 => 1.0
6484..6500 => 0.2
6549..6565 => 1.5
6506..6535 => -0.2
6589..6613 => 0.0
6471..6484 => -0.1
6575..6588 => 0.0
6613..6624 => -0.1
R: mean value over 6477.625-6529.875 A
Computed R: 67.8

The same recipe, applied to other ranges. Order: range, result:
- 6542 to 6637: 65.5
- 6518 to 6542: 67.9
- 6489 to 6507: 66.8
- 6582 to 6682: 66.8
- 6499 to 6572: 65.5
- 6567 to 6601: 66.1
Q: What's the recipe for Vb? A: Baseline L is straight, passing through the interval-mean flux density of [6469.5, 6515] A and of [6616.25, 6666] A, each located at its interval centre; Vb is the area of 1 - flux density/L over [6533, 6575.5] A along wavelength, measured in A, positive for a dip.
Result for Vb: 2.5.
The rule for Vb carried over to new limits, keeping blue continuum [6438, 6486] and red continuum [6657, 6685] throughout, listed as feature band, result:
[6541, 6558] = 0.0 A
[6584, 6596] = -0.1 A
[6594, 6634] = -0.5 A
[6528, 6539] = -0.1 A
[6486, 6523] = 0.2 A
